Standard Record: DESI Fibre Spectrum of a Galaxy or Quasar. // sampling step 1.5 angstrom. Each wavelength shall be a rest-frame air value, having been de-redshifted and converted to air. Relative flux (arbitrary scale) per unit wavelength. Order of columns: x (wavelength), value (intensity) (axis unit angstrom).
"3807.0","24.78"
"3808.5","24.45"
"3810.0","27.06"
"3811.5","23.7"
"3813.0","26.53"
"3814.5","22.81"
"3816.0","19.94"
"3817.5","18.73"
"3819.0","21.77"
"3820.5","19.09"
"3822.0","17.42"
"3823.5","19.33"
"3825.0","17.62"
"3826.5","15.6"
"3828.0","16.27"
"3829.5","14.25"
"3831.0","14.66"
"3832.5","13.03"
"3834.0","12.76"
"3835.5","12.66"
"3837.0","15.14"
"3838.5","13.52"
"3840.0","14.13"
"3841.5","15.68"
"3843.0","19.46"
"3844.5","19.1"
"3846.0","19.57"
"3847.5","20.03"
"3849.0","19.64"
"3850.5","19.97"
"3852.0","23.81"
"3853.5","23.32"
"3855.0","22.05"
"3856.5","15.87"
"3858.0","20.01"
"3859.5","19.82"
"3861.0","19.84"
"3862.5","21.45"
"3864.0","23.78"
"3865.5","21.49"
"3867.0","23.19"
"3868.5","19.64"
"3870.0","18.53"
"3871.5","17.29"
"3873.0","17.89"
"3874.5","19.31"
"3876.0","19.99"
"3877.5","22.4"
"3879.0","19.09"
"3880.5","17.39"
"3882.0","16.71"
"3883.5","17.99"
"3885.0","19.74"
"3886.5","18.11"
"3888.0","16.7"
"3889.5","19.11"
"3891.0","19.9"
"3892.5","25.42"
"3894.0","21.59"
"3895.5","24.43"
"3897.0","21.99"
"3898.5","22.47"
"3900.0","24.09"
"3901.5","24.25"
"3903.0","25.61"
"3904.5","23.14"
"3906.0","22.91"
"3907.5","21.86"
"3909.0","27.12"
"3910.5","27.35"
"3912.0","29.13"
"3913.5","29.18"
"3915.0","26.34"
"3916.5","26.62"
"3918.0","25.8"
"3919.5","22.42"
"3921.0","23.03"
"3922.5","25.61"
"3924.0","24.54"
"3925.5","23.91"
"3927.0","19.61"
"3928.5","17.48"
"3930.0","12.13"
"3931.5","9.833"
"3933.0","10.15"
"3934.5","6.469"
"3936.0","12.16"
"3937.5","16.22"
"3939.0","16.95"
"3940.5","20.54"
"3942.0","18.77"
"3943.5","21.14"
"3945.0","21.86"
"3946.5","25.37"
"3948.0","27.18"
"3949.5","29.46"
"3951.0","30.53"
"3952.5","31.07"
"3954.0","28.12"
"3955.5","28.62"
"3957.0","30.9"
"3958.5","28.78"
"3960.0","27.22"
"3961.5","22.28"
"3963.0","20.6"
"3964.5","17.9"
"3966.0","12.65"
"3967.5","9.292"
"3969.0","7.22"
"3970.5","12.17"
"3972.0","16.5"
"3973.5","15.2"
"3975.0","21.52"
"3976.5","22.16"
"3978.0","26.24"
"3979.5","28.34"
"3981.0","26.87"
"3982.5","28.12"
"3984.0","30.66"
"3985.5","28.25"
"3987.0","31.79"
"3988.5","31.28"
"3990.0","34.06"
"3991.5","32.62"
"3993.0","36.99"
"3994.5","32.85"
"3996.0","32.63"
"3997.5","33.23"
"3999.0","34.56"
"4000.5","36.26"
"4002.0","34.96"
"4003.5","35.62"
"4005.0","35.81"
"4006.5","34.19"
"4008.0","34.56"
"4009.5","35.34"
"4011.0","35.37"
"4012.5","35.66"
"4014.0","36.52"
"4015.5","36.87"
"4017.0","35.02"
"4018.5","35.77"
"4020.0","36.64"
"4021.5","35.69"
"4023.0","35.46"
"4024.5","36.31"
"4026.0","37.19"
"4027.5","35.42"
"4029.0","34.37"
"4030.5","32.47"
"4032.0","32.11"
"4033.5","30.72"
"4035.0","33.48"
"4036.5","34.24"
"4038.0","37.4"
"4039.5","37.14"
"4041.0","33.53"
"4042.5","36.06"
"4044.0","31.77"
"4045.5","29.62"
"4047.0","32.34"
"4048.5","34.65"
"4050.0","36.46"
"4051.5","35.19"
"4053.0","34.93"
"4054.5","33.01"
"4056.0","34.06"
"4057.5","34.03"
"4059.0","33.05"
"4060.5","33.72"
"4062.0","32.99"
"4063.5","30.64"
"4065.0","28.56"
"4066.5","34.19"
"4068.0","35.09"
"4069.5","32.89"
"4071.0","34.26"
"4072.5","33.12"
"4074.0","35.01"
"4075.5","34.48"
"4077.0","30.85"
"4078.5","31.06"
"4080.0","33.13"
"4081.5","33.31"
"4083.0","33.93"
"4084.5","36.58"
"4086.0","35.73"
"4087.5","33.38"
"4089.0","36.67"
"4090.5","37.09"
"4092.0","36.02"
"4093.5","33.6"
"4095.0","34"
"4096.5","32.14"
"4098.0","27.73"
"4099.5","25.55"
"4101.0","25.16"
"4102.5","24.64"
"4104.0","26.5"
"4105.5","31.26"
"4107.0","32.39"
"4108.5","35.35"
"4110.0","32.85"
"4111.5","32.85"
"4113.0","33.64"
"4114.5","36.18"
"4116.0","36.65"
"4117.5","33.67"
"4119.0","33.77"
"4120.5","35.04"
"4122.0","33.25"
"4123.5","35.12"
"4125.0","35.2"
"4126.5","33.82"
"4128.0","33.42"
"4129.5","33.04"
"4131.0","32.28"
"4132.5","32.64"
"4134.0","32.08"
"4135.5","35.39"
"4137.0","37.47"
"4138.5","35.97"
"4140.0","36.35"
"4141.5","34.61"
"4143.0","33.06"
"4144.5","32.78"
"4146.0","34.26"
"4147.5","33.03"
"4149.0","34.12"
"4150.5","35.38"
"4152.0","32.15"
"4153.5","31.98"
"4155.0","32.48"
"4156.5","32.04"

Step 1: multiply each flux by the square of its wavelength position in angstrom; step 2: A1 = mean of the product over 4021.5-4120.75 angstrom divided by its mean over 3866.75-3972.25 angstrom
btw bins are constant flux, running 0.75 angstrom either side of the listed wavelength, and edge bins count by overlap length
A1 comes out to 1.70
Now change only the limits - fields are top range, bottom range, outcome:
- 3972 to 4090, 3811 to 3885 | 1.93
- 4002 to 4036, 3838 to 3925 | 1.75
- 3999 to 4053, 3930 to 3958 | 1.71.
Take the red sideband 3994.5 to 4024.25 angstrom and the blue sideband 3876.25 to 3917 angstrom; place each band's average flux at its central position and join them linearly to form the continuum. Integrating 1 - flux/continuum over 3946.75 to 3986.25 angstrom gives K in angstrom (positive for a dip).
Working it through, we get 9.0 angstrom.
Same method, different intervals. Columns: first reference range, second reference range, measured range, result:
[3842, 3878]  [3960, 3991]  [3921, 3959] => 0.48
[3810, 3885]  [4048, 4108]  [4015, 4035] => -3.56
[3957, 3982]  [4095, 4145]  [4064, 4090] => -4.00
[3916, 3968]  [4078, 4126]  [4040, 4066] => -3.46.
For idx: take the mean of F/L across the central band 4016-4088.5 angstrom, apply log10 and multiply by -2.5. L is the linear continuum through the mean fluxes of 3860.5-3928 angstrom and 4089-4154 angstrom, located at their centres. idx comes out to -0.14 mag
